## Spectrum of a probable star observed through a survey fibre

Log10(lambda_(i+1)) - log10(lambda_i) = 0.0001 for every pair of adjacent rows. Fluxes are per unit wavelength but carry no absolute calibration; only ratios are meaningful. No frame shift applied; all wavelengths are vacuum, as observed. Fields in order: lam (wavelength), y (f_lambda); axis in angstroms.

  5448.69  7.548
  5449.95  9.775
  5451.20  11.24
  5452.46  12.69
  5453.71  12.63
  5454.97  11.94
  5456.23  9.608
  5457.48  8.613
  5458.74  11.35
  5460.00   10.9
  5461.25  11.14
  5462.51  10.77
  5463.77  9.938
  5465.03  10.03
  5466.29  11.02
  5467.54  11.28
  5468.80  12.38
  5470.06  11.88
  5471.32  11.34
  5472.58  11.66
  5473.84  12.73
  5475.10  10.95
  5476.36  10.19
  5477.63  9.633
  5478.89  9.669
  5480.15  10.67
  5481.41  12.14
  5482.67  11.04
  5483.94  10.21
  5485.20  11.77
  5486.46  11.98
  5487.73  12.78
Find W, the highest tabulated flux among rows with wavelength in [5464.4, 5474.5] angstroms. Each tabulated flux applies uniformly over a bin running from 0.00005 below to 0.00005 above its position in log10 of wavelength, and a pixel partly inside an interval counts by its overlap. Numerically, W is 12.73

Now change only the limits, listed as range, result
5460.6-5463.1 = 11.14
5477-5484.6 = 12.14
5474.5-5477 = 10.95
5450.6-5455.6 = 12.69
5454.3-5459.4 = 11.94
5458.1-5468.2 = 11.35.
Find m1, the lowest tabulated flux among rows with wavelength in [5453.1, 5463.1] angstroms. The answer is 8.613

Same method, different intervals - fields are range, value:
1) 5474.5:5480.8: 9.633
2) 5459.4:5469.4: 9.938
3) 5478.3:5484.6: 9.669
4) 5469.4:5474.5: 11.34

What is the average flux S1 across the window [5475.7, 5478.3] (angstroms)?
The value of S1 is 9.89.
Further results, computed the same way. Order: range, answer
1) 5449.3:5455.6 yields 11.6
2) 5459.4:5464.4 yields 10.7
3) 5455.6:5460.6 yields 10.1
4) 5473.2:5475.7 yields 11.9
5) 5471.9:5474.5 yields 12.2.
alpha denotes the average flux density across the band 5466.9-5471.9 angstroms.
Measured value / 11.7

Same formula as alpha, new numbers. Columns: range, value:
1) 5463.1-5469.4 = 10.9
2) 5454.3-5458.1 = 10.1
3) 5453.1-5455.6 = 12.3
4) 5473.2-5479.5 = 10.6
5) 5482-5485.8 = 11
